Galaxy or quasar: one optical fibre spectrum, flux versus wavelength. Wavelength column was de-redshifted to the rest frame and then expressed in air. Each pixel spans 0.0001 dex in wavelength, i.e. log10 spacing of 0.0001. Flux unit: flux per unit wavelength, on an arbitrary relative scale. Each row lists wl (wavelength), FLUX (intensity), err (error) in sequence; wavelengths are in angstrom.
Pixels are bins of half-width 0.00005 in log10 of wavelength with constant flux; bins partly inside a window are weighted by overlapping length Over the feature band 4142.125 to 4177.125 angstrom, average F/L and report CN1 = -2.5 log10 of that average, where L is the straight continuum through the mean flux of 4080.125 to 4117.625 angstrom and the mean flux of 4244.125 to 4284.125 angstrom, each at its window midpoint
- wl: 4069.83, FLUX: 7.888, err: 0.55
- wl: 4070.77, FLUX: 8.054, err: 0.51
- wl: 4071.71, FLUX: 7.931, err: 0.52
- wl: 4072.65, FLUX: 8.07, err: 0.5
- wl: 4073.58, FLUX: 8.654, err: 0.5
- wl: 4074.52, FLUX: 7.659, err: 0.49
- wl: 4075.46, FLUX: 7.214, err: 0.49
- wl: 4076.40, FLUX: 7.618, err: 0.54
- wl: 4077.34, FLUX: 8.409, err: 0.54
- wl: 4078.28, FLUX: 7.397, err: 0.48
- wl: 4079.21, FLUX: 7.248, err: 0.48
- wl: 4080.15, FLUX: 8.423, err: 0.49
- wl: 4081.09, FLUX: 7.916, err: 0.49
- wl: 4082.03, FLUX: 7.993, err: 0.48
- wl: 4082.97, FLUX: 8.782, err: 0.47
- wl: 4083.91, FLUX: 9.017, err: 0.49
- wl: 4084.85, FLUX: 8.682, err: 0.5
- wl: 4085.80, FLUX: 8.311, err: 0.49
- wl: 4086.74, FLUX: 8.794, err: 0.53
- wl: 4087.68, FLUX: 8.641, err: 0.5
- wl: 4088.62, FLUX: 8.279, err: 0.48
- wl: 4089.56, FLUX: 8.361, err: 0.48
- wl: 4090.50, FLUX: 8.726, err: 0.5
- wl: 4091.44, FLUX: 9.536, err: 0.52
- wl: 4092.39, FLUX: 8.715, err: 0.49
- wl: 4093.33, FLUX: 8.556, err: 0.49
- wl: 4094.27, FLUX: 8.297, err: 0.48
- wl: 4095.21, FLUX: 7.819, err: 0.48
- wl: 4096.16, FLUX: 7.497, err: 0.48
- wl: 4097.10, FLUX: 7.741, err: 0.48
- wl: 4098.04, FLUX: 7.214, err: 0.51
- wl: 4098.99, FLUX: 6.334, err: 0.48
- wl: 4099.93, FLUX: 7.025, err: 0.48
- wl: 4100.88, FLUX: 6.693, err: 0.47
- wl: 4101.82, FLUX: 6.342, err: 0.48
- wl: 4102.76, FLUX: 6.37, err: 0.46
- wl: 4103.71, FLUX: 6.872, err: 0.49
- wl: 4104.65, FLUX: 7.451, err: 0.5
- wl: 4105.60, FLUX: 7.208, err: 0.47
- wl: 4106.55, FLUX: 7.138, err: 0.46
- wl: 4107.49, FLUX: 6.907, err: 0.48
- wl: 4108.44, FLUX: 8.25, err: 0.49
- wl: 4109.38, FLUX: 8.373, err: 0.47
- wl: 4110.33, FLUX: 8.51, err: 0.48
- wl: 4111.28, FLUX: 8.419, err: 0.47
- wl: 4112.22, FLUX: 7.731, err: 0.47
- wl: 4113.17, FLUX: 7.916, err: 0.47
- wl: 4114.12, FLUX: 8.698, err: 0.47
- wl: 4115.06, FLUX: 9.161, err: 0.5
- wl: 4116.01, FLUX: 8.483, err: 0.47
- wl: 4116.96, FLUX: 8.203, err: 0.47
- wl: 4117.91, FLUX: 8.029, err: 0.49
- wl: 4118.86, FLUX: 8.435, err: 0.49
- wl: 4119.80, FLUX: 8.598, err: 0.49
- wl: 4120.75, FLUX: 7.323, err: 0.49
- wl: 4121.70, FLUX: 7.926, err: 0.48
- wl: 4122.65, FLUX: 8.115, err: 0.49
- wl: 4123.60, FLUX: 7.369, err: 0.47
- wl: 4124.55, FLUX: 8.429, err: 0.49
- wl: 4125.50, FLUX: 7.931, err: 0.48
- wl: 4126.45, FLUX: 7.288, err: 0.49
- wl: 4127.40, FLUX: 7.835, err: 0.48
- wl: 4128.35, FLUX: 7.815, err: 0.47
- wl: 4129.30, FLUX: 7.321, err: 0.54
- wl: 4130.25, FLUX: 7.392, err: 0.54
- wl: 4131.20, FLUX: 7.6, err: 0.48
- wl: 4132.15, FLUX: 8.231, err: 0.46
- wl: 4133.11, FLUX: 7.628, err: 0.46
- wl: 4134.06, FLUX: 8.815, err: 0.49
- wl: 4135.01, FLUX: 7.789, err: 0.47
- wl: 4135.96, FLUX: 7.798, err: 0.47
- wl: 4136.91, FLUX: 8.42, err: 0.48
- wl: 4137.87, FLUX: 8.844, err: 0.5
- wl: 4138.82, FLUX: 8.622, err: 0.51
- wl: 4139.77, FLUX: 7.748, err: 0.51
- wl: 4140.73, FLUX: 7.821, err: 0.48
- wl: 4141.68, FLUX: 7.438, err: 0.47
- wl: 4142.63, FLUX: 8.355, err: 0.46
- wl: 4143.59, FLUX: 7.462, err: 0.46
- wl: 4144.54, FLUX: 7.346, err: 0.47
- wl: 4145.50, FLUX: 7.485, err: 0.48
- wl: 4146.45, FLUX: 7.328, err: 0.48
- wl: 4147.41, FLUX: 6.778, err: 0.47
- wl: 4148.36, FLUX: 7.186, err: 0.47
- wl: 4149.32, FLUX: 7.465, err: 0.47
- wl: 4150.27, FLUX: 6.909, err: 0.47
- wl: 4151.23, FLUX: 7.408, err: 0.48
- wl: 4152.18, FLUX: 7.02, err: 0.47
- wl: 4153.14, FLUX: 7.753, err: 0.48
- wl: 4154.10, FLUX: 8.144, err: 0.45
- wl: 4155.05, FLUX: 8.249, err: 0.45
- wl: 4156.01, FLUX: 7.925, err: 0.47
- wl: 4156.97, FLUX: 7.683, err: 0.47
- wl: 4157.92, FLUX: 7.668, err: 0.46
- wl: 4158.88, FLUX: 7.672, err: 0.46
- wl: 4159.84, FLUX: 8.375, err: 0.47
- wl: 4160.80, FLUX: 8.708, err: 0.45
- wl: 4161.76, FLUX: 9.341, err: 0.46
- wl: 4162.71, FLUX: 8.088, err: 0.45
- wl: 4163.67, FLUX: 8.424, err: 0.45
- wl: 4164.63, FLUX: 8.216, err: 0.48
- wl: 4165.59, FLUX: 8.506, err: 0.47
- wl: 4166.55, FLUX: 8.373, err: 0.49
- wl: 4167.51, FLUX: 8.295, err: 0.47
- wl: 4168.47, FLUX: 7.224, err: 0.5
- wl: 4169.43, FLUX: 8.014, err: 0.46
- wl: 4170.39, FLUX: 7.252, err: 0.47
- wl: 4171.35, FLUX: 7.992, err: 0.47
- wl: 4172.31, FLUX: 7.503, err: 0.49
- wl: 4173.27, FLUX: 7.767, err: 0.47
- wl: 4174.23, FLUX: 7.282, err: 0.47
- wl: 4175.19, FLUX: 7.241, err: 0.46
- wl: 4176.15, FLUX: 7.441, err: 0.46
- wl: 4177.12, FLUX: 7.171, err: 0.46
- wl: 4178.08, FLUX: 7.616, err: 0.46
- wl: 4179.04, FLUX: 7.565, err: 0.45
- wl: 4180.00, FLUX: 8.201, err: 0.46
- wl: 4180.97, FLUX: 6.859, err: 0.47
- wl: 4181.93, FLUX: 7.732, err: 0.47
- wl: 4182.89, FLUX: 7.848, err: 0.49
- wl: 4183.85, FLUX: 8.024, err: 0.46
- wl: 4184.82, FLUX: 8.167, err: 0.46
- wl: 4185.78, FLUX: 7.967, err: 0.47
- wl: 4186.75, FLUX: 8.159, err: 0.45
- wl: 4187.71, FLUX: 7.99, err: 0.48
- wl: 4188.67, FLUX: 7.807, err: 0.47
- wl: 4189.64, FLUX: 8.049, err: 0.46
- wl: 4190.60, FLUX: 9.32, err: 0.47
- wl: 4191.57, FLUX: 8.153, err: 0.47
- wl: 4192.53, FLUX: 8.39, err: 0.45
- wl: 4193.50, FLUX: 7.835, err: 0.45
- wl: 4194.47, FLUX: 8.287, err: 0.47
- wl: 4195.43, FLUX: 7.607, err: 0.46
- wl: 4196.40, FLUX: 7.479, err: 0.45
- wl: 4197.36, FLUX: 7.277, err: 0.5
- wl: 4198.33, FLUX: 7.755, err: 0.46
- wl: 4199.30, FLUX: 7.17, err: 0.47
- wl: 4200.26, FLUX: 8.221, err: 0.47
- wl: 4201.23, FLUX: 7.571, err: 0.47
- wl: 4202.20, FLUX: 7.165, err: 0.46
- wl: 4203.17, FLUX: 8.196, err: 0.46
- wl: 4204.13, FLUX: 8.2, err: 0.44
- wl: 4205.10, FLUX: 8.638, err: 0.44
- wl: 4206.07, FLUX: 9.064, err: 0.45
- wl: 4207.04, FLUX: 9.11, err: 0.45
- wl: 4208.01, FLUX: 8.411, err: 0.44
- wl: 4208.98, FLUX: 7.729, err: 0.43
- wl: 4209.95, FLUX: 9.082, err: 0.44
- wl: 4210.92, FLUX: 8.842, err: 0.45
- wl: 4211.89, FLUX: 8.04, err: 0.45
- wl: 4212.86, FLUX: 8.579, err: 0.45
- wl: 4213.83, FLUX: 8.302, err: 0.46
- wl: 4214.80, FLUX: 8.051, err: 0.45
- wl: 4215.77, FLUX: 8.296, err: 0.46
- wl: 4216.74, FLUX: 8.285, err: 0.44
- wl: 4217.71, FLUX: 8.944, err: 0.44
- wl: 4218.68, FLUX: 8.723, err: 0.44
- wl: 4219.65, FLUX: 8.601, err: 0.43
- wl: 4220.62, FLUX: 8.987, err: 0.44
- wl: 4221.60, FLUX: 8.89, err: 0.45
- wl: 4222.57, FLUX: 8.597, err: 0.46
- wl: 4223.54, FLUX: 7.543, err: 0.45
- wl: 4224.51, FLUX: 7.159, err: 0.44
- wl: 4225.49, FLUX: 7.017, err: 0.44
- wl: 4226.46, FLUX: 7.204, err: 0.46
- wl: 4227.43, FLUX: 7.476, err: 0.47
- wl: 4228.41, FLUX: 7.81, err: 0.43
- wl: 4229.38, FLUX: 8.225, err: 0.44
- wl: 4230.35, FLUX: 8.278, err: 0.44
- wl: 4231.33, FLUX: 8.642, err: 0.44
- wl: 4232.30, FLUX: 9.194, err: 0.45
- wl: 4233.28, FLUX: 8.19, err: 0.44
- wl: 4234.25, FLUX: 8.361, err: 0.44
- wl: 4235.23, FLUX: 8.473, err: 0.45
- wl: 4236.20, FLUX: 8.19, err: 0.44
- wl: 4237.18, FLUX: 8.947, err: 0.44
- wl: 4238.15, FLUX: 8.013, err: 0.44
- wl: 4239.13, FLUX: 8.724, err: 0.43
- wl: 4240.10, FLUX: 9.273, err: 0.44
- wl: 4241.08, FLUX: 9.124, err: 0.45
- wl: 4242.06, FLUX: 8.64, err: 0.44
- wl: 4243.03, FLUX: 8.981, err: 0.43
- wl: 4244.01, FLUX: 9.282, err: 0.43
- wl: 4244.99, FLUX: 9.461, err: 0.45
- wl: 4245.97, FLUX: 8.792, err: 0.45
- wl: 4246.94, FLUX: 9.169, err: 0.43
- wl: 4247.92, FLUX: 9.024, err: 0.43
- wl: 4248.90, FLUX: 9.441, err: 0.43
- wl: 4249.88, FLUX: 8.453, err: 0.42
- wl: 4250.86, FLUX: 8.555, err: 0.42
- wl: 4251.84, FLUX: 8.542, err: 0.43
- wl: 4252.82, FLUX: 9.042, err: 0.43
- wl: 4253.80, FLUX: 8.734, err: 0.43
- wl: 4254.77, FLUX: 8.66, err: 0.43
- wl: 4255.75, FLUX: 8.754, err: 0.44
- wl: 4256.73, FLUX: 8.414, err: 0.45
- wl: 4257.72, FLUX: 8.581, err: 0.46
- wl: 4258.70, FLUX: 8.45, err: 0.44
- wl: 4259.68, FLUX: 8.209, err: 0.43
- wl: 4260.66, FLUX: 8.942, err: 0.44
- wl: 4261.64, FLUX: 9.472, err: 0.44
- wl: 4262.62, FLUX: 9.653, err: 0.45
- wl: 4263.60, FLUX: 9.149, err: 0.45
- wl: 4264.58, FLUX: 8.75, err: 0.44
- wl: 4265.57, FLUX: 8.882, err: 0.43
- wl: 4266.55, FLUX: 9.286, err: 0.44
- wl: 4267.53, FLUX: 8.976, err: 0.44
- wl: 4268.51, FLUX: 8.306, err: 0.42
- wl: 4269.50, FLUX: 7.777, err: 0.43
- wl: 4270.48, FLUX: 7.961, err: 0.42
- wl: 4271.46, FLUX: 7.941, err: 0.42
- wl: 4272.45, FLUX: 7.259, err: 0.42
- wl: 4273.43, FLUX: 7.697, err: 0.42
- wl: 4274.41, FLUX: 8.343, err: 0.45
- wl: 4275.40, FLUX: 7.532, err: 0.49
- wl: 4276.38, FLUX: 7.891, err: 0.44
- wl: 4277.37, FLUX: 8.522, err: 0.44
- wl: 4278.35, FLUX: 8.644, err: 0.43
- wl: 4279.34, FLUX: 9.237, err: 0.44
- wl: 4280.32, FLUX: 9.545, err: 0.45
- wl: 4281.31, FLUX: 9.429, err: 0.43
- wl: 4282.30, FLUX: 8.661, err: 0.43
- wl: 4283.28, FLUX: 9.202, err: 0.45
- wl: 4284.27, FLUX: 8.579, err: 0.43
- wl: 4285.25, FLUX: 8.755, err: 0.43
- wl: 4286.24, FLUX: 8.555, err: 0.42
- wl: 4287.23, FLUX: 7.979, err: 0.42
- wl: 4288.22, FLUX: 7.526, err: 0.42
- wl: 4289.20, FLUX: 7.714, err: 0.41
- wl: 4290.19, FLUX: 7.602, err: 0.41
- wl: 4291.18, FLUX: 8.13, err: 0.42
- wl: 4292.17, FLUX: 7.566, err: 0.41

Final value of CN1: 0.06 mag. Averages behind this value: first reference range 7.98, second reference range 8.69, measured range 7.77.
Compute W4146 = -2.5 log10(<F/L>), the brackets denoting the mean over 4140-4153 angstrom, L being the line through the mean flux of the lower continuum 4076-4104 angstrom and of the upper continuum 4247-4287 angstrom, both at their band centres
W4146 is 0.106 mag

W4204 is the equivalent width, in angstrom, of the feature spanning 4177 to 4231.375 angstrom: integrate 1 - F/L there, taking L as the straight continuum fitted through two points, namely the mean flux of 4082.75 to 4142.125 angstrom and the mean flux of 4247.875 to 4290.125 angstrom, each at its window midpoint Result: 1.6 angstrom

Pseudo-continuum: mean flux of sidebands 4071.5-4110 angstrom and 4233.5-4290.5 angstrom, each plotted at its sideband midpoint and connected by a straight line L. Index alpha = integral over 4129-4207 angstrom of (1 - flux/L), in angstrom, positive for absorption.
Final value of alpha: 3.2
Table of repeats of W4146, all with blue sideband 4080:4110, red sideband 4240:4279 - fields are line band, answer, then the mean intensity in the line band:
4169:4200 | 0.07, 7.78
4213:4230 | 0.04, 8.14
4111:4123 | -0.03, 8.24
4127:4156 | 0.05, 7.74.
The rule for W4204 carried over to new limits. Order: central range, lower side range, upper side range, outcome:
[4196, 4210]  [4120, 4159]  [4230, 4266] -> 0.53 angstrom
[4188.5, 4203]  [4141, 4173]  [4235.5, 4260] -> 0.60 angstrom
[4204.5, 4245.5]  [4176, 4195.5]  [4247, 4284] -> -0.88 angstrom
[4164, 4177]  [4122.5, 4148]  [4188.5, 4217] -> 0.37 angstrom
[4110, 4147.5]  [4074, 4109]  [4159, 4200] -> -0.51 angstrom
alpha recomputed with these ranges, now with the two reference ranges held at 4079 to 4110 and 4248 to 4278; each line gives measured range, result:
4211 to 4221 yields -0.2 angstrom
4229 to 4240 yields -0.1 angstrom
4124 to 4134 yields 0.3 angstrom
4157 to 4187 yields 1.1 angstrom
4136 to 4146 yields 0.1 angstrom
